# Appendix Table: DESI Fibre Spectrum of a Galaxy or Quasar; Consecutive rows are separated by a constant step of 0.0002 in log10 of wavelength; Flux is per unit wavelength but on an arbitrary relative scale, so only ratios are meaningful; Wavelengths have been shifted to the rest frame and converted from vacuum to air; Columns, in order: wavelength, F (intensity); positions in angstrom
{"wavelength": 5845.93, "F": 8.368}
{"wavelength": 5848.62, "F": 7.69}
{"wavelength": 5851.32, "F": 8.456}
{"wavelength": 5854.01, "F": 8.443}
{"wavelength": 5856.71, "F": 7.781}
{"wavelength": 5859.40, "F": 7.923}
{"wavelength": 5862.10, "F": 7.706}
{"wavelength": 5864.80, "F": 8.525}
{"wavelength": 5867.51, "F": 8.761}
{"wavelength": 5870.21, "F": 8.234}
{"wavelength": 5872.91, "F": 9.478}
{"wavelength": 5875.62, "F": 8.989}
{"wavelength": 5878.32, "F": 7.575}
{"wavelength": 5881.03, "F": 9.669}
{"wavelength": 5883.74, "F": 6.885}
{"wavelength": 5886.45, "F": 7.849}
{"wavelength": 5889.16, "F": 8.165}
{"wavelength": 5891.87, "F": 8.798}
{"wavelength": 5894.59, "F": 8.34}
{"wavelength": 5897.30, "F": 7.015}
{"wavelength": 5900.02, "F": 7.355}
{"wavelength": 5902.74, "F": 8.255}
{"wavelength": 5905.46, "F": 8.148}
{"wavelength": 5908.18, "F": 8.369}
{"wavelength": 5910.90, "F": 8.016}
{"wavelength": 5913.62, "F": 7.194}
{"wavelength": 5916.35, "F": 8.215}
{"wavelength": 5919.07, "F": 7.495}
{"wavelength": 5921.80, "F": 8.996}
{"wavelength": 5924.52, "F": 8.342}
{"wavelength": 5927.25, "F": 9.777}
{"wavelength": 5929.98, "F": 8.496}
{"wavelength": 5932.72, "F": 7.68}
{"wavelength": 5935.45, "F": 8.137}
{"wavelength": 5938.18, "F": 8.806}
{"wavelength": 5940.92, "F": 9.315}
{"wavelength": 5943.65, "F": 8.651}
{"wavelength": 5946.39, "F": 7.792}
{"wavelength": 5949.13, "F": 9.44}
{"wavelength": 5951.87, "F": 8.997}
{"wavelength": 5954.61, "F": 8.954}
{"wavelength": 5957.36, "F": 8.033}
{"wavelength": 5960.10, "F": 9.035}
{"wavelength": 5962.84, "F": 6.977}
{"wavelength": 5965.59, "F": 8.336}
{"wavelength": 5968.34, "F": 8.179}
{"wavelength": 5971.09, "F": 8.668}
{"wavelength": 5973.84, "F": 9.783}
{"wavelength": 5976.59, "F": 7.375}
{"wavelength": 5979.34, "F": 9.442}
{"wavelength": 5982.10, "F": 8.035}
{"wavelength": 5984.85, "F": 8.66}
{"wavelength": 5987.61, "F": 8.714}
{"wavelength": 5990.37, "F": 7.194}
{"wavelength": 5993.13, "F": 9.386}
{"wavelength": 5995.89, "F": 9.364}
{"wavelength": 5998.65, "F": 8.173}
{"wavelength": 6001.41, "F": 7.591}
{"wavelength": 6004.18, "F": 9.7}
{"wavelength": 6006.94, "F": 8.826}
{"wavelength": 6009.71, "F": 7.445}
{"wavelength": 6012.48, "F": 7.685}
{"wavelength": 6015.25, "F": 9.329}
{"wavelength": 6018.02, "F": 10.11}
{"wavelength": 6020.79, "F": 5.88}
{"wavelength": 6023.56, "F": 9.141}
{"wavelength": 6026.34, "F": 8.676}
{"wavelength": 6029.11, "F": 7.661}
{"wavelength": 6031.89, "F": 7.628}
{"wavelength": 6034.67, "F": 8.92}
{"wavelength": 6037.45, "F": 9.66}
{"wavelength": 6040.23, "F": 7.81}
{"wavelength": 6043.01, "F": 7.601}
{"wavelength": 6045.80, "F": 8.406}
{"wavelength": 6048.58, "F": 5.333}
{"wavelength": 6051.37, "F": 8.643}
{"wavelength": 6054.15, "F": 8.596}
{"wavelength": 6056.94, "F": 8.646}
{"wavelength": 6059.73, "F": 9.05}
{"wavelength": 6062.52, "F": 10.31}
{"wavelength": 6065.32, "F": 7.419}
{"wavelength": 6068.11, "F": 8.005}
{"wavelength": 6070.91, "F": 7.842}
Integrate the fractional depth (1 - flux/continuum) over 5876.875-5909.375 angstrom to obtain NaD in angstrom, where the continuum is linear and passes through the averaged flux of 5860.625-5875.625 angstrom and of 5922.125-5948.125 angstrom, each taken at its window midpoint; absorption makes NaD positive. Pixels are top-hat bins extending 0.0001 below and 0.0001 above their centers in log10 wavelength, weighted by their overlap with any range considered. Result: 2.1 angstrom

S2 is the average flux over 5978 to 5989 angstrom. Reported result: 8.7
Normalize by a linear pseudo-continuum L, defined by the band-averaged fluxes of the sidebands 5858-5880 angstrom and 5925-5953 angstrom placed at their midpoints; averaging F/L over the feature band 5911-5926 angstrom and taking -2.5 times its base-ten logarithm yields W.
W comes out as 0.072 mag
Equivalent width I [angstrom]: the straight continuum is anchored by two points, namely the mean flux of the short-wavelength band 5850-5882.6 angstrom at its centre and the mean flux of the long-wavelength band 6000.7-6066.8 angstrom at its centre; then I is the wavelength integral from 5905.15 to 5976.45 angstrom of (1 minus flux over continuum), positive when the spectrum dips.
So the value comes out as -0.32 angstrom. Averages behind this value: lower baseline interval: 8.45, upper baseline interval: 8.34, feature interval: 8.44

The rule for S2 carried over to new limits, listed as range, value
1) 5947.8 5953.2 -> 9.22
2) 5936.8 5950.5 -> 8.8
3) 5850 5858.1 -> 8.23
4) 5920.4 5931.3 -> 8.9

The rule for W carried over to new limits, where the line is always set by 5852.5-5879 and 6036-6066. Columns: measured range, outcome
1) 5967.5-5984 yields -0.032 mag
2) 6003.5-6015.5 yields -0.015 mag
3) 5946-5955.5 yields -0.068 mag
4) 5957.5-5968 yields 0.031 mag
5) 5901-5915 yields 0.051 mag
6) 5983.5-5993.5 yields -0.006 mag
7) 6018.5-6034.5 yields 0.043 mag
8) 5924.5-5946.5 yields -0.033 mag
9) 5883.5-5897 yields 0.045 mag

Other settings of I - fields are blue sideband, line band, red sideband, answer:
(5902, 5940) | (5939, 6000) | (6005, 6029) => -1.70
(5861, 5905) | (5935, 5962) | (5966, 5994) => -0.89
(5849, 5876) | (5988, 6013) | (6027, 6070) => -0.39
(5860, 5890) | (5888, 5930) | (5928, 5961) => 1.51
